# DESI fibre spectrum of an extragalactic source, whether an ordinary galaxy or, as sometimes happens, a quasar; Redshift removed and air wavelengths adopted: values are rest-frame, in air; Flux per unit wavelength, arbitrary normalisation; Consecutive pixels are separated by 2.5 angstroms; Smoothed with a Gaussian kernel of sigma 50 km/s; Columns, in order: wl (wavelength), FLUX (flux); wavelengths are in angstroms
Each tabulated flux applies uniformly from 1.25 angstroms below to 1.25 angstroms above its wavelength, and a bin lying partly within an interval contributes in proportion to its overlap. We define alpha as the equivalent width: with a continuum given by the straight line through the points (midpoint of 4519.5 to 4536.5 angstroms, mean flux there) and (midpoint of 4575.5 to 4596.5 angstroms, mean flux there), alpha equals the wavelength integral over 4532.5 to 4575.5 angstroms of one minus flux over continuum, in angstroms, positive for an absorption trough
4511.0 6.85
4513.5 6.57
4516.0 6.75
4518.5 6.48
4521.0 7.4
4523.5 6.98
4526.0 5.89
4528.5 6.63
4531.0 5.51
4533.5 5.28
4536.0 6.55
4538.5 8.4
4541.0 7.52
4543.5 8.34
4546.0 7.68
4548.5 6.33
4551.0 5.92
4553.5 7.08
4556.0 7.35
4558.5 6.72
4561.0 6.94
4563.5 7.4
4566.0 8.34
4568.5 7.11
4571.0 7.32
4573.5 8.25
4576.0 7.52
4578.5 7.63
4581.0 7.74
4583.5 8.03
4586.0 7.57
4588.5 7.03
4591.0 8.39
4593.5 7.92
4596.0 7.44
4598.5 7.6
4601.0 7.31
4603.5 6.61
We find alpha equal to -1.8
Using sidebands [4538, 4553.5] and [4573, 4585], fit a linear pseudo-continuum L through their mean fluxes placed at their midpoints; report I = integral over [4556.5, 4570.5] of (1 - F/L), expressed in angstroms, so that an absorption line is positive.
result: 0.5 angstroms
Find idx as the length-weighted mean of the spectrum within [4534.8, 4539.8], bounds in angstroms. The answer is 7.48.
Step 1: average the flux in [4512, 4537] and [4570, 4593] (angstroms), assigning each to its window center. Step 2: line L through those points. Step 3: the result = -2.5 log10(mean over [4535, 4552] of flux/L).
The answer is -0.07 mag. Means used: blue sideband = 6.41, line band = 7.28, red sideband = 7.73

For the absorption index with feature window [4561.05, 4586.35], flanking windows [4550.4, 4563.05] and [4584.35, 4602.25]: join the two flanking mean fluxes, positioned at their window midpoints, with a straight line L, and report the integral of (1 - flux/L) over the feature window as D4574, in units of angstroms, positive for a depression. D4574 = -1.5 angstroms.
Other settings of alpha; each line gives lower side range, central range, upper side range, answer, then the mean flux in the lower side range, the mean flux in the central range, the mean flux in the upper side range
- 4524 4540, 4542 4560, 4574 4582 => -0.3 angstroms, 6.42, 7.06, 7.68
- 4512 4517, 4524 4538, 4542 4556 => 1.5 angstroms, 6.67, 6.16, 7.1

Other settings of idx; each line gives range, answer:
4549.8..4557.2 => 6.79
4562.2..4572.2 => 7.54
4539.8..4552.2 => 7.16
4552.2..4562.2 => 7.02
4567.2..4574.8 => 7.56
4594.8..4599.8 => 7.52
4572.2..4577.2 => 7.88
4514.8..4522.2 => 6.87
